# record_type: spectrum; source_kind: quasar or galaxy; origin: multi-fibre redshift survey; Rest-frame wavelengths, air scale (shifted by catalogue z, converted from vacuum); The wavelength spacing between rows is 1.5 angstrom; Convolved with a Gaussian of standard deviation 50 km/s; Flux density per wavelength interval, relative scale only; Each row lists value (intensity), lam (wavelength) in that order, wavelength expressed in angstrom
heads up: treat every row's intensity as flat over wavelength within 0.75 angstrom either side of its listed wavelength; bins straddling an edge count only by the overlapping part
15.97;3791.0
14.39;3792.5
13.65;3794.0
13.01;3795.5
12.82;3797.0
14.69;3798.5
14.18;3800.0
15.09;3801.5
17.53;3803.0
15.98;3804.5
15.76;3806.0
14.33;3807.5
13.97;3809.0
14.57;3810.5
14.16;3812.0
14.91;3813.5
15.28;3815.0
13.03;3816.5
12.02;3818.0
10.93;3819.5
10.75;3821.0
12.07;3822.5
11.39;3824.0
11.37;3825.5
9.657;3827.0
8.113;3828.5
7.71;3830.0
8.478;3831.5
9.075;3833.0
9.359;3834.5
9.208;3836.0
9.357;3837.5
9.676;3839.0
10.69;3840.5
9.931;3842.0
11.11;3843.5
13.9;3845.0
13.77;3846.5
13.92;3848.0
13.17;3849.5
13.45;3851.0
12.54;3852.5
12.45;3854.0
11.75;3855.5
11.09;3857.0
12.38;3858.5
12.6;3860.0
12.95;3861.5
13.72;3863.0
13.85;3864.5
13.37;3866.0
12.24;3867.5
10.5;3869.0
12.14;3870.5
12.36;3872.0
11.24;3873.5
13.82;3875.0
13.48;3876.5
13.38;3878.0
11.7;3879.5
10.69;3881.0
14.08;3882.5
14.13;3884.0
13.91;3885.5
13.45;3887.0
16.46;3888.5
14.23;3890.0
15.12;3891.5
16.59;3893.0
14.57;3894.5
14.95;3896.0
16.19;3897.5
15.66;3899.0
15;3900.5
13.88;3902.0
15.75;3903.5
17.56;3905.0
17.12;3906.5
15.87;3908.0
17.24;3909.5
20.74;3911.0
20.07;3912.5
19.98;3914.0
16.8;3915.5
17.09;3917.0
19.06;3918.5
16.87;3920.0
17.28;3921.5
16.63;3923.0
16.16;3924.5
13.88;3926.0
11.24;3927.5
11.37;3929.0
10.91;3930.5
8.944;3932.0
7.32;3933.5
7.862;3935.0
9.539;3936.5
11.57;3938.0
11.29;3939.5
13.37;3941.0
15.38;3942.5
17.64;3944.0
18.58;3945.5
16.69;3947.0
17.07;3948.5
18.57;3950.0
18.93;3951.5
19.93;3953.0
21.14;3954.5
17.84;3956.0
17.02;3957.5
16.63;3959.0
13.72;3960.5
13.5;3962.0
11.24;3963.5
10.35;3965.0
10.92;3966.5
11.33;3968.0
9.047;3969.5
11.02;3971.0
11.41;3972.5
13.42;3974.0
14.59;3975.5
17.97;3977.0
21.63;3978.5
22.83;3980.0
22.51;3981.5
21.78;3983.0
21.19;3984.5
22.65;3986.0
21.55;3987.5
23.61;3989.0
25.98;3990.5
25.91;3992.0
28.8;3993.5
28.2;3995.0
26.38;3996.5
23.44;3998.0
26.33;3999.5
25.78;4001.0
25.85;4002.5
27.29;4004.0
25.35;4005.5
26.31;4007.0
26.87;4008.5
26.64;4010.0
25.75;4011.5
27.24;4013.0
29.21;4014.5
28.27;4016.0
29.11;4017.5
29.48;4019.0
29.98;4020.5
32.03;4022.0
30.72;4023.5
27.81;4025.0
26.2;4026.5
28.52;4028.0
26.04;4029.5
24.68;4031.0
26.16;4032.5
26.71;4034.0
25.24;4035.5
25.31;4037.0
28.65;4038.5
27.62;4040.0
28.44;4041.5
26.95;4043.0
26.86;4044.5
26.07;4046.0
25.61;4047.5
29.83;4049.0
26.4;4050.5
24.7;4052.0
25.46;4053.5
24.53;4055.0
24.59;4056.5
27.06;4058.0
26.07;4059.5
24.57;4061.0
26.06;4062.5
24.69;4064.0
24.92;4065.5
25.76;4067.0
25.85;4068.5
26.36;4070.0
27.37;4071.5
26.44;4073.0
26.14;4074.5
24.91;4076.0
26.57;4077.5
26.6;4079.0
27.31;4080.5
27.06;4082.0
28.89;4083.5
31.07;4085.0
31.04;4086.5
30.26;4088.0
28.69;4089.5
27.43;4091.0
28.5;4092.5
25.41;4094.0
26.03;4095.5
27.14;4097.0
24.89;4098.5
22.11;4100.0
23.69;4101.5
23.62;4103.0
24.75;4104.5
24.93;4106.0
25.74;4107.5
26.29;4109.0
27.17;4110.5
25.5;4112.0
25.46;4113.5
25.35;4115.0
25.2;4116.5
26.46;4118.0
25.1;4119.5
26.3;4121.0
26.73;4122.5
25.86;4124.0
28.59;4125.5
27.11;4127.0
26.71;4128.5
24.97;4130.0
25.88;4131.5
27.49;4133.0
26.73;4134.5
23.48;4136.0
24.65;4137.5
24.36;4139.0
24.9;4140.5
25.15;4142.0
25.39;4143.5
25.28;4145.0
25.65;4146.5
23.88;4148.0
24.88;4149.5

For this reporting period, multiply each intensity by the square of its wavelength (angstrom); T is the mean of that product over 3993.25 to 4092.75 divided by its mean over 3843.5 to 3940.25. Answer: 2.09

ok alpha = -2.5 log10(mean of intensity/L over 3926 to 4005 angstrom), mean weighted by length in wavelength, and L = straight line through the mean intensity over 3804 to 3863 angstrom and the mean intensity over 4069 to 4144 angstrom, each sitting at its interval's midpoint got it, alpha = 0.099 mag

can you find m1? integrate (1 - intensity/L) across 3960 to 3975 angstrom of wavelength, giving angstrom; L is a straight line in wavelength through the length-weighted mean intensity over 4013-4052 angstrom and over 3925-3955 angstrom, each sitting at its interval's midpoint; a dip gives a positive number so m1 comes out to 5.3 angstrom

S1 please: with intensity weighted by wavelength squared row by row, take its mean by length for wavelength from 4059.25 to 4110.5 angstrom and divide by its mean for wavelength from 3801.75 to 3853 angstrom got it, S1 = 2.5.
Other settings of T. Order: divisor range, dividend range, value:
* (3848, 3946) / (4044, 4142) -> 2.05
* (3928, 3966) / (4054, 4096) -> 2.01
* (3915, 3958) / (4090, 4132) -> 1.88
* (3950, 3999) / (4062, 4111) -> 1.50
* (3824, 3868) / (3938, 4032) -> 2.02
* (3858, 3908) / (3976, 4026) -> 1.97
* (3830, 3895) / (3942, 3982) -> 1.35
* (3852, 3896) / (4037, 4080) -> 2.19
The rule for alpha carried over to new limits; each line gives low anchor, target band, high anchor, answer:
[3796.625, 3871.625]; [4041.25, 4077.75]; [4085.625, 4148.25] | -0.13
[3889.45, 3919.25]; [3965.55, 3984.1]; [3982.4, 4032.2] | 0.44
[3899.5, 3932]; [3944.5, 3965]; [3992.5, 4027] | 0.23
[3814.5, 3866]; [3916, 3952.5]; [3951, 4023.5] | 0.25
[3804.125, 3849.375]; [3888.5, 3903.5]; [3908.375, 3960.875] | -0.07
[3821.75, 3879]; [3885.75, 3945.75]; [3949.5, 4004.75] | 0.04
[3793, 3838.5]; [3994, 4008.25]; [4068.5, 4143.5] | -0.23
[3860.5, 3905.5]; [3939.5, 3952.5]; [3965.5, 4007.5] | 0.10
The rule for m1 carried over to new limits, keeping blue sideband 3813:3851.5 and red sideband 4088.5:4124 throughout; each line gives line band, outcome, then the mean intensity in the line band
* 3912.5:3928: -0.88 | 16.8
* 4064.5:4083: -1.71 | 26.3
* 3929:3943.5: 5.13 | 10.8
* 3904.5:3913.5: -1.69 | 18.2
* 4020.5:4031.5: -3.43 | 28.2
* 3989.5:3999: -3.14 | 26.4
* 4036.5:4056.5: -3.53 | 26.6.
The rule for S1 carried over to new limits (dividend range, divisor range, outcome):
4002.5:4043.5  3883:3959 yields 1.87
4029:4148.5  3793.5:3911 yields 2.24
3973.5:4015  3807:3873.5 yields 2.20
